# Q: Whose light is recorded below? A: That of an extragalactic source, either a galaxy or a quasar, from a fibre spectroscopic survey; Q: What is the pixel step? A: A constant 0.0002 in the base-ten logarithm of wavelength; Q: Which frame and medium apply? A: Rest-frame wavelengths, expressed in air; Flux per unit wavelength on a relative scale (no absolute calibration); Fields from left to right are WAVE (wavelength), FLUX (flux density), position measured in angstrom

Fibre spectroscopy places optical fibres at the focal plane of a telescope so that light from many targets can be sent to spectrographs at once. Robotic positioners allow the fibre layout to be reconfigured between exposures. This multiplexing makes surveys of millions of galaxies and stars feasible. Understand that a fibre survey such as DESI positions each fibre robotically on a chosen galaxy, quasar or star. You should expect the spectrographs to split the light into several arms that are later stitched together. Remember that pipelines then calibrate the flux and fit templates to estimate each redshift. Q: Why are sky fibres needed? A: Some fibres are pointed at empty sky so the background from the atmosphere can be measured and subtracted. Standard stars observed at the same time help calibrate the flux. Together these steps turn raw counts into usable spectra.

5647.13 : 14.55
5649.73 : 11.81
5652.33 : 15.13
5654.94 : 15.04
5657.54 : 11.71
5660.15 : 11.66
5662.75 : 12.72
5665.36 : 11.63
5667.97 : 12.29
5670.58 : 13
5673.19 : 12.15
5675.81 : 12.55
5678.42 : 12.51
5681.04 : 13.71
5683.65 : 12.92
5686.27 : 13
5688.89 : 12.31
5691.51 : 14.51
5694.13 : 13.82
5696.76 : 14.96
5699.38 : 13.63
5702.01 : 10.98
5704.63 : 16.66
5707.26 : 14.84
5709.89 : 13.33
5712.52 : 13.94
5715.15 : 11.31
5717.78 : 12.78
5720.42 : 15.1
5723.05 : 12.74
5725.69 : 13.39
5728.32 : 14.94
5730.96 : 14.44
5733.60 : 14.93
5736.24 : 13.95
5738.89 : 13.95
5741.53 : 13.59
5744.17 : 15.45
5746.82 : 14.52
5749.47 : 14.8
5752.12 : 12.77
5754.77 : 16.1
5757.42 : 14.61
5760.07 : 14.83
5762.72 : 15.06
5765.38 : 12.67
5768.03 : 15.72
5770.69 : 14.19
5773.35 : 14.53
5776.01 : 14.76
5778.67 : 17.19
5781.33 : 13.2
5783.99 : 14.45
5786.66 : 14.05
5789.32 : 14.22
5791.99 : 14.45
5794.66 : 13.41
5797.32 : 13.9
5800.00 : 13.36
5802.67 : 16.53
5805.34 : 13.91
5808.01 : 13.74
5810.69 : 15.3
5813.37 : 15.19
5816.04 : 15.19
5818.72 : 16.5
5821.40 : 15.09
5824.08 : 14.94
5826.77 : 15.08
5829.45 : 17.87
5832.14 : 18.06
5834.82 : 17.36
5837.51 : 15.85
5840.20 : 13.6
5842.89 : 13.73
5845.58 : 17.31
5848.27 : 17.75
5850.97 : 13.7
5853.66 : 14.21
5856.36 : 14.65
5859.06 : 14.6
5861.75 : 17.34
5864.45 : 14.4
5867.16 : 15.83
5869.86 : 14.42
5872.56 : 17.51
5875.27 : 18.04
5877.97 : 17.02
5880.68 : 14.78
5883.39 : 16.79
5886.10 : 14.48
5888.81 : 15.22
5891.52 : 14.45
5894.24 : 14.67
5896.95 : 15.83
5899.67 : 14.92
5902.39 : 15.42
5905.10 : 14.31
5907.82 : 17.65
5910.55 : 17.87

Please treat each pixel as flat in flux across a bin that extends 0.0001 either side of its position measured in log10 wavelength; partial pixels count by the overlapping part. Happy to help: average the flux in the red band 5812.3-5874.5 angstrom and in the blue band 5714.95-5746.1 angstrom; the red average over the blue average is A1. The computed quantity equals 1.12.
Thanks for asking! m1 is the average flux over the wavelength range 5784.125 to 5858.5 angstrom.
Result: 15.1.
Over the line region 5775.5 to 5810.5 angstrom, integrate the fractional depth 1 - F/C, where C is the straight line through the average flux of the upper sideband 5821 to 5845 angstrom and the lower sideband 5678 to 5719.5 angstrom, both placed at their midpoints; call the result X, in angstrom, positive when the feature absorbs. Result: 1.6 angstrom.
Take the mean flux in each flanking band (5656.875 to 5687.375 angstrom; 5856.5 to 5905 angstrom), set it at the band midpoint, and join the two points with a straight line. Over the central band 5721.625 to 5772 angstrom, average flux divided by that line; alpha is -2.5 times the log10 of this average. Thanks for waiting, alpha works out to -0.06 mag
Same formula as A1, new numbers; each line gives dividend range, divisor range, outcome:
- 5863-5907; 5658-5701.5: 1.20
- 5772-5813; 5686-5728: 1.06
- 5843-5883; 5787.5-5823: 1.08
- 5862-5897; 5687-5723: 1.15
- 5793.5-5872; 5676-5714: 1.12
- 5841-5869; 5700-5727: 1.13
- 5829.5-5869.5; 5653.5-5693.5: 1.22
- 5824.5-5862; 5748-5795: 1.08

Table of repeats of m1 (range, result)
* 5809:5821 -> 15.5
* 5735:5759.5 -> 14.4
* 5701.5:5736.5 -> 13.9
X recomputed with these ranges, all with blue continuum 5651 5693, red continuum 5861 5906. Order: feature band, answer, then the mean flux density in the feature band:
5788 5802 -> 0.5 angstrom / 14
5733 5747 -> -0.6 angstrom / 14.4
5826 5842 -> -1.4 angstrom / 16.3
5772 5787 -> -0.5 angstrom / 14.7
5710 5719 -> 0.5 angstrom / 12.8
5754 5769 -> -0.8 angstrom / 14.8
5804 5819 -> -0.2 angstrom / 14.9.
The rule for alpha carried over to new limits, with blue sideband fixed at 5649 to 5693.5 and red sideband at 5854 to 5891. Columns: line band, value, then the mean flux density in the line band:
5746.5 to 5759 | -0.04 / 14.6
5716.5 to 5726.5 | 0.01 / 13.5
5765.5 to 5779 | -0.04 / 14.9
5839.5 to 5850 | -0.02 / 15.6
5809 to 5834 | -0.06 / 15.9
